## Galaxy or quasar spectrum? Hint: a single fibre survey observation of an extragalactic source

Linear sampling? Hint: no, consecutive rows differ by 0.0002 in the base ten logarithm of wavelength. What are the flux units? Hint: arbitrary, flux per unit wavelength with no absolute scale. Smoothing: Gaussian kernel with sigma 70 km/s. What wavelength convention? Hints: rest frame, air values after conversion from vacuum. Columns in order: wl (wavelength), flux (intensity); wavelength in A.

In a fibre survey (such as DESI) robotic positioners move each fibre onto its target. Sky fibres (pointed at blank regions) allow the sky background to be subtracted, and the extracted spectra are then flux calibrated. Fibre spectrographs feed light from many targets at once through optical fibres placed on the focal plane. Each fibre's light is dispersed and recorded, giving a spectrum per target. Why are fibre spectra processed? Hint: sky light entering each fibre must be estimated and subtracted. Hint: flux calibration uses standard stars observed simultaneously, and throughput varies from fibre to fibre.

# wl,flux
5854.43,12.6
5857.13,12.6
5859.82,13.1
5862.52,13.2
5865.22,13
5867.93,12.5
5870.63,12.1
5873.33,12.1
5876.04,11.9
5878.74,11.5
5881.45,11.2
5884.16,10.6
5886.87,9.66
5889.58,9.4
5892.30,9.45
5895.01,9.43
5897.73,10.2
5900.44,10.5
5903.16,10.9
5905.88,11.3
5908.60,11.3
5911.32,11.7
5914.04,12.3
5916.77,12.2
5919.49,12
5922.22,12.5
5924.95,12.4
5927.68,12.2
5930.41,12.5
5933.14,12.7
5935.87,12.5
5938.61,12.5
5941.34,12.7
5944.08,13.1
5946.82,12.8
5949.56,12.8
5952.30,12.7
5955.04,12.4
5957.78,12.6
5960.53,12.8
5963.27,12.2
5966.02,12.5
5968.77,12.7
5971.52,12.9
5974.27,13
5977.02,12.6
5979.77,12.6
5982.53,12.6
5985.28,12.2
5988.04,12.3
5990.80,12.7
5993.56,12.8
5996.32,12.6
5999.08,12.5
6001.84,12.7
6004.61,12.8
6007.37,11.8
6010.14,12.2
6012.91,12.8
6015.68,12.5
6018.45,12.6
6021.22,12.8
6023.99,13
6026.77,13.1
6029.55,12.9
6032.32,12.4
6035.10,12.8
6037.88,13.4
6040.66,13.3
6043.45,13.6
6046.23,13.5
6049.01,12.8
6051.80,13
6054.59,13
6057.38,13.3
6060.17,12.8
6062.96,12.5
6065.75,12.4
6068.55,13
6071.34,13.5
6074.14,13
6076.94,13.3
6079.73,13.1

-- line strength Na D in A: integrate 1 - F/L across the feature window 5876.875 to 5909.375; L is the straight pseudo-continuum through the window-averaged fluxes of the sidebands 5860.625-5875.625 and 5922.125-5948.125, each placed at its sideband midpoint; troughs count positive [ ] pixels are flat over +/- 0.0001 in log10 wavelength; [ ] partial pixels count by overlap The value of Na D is 5.4 A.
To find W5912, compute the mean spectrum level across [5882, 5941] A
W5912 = 11.4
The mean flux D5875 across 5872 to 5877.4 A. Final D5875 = 12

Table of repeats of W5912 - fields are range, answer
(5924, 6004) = 12.6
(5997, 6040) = 12.7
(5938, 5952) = 12.8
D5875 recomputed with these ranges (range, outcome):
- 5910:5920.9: 12.1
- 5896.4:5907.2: 10.7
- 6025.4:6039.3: 12.9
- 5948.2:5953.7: 12.8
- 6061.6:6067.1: 12.5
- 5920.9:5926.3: 12.4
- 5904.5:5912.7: 11.4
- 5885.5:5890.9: 9.54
